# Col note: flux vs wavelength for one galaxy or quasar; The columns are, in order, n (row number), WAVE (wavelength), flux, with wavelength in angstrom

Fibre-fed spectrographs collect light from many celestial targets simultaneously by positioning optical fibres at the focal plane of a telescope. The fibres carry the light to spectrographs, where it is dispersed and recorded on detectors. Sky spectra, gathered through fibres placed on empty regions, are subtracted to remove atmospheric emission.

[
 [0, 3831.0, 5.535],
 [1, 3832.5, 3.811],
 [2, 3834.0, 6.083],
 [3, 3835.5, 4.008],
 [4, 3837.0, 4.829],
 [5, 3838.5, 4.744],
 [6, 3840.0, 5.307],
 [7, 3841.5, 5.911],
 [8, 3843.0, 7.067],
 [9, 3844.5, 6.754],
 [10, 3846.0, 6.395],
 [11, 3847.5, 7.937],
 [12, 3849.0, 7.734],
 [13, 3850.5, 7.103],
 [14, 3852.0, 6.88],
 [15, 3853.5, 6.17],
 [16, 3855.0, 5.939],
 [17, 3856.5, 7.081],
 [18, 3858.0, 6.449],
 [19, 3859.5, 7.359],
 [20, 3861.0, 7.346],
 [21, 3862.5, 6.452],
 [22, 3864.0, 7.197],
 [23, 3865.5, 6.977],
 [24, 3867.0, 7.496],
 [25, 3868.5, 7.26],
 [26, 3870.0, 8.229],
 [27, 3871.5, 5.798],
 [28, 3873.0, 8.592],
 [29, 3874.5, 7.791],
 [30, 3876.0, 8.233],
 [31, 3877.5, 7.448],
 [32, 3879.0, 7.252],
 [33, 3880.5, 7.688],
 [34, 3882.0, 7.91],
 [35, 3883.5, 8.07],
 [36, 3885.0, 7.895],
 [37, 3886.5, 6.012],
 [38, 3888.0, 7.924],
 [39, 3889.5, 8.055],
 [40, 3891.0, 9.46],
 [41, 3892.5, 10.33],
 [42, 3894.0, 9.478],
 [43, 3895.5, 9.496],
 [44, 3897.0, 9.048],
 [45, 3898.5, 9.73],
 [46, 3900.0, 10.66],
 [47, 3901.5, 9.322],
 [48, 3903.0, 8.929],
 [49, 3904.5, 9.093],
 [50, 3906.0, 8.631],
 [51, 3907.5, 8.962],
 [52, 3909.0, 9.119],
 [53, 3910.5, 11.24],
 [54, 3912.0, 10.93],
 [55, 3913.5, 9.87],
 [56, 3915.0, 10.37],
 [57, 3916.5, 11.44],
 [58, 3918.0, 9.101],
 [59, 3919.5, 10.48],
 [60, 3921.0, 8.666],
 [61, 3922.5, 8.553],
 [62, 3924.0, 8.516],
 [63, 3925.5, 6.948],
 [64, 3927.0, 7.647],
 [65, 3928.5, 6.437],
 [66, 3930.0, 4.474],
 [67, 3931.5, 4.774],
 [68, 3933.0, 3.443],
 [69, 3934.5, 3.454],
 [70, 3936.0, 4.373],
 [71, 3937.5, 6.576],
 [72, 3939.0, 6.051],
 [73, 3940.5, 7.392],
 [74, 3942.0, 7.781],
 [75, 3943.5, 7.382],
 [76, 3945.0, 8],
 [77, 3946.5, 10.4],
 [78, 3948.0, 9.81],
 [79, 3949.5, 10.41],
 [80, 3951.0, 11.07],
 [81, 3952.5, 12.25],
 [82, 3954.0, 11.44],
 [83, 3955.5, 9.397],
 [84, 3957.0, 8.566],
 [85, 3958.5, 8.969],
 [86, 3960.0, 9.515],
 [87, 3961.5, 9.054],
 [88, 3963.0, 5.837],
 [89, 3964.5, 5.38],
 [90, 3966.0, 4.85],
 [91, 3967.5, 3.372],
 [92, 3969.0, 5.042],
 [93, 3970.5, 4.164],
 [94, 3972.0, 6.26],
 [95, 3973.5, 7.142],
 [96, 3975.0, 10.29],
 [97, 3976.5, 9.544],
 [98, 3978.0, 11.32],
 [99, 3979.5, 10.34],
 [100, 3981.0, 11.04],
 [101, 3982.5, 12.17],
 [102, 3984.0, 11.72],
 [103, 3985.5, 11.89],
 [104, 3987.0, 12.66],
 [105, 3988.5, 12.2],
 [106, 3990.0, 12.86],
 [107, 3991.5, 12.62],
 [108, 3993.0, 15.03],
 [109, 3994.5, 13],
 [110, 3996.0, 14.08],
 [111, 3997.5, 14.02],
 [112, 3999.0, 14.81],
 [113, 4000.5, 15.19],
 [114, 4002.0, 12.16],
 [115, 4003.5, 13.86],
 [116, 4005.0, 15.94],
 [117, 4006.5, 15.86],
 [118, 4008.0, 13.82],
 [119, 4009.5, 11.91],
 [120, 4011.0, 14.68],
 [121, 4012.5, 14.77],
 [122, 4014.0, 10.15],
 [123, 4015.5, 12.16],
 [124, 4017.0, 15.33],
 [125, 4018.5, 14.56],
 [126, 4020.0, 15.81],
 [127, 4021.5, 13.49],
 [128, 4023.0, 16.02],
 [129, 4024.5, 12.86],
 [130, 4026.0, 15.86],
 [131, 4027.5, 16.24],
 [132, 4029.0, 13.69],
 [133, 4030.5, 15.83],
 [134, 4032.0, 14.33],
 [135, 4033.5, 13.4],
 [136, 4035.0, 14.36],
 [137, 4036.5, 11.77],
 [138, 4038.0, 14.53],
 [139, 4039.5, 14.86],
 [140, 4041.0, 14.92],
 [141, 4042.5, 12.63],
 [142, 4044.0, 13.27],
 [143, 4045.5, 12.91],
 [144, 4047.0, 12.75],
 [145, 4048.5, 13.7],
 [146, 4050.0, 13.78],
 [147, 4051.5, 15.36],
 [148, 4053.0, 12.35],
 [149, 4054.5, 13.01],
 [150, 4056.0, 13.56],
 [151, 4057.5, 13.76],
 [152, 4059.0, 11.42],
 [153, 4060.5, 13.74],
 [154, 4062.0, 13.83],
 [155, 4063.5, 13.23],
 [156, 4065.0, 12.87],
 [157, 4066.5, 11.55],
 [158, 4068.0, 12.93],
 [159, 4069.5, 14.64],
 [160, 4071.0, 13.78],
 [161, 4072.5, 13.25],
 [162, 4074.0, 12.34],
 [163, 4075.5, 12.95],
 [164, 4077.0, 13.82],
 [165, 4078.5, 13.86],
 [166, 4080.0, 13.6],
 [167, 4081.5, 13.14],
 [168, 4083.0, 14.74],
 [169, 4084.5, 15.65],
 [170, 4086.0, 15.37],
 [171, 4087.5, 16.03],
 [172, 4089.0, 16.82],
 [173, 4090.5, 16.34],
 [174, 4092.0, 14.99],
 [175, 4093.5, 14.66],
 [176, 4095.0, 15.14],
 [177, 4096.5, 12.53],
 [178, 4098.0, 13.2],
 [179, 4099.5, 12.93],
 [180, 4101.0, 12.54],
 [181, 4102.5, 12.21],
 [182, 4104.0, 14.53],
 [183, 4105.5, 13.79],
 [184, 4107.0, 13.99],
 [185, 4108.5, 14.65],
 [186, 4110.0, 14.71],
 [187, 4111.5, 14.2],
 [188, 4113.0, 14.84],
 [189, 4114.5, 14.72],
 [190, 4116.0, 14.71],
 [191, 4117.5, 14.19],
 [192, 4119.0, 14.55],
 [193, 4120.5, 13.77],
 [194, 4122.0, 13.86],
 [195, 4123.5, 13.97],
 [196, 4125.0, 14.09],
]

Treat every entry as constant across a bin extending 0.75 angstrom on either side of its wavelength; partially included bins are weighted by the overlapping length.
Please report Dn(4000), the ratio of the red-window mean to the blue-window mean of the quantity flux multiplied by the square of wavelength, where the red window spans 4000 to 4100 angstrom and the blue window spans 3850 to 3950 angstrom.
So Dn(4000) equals 1.89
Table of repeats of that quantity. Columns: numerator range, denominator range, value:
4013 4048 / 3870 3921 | 1.68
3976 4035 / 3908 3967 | 1.71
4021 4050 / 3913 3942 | 2.04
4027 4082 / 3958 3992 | 1.56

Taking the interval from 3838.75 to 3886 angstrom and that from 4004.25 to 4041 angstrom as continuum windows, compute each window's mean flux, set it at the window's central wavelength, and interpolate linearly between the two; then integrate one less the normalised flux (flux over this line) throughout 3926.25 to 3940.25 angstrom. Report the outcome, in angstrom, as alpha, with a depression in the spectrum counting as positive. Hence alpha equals 6.7 angstrom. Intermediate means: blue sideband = 7.12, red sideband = 14.3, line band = 5.32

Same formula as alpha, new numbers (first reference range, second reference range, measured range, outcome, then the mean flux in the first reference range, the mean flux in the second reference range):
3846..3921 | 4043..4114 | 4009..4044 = -5.0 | 8.31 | 13.8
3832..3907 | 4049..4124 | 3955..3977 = 6.8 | 7.44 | 13.9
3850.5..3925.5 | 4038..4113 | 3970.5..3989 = 1.3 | 8.36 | 13.8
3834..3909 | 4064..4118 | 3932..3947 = 5.0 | 7.56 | 14.1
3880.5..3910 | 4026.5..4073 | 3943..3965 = 2.9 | 8.84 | 13.6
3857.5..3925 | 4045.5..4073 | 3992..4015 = -4.3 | 8.55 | 13.3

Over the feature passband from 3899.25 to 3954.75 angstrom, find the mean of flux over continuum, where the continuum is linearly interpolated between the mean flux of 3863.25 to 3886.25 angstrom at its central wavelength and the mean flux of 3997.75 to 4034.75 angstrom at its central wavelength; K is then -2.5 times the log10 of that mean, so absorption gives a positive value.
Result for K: 0.17 mag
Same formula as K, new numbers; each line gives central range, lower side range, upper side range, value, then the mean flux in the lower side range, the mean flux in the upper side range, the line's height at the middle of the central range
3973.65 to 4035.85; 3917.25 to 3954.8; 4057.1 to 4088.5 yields -0.24 mag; 7.82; 13.7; 10.8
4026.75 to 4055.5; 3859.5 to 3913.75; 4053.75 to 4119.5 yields -0.10 mag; 8.41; 13.9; 12.7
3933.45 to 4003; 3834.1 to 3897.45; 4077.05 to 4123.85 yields 0.09 mag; 7.24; 14.3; 10.3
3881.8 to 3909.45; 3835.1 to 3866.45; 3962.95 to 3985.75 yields -0.24 mag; 6.49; 8.14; 7.09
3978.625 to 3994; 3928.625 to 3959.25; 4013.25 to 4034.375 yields -0.09 mag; 7.77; 14.3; 11.2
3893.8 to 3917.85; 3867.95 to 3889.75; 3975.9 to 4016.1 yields -0.11 mag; 7.6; 13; 8.84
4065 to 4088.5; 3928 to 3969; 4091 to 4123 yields -0.09 mag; 7.39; 14.1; 12.8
